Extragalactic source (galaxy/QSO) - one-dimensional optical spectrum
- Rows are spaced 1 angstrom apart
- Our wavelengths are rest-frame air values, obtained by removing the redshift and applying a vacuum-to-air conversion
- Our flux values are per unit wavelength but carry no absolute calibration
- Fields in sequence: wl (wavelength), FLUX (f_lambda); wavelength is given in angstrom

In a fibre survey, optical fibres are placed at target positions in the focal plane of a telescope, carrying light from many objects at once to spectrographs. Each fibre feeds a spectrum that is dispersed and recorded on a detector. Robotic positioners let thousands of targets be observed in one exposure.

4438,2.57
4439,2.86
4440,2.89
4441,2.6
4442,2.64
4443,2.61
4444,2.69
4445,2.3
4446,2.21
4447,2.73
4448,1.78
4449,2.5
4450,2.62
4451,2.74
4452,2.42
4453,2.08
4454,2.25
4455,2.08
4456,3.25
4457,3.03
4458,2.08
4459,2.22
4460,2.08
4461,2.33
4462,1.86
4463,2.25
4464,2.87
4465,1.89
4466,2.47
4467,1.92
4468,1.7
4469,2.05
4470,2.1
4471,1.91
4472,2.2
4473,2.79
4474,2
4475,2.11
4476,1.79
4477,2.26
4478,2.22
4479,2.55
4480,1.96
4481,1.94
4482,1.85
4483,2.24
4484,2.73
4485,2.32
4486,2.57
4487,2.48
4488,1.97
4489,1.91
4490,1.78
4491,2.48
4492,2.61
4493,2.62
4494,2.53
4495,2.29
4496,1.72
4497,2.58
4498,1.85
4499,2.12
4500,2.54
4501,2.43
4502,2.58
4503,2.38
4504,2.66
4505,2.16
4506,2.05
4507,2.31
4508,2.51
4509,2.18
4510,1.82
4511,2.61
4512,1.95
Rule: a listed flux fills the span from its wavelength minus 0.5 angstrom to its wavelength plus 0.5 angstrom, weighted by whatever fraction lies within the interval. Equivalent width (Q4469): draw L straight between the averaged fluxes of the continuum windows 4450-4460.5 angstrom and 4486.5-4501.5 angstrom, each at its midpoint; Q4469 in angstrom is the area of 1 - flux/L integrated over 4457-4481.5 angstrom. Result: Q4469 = 2.1 angstrom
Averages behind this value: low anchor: 2.43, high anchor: 2.26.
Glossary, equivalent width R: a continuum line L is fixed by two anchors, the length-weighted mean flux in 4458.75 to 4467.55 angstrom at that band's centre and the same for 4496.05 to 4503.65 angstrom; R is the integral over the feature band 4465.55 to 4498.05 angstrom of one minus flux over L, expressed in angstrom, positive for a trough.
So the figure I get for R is 0.93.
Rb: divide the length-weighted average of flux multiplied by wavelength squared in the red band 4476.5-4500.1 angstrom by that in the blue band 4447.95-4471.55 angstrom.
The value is 1.0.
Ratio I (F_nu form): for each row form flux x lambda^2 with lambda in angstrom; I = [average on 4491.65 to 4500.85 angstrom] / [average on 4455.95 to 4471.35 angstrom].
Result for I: 1.06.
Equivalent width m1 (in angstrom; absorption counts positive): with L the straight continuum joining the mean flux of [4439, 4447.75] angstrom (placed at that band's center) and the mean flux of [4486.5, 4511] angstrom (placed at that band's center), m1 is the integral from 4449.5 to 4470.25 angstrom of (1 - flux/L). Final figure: 1.6 angstrom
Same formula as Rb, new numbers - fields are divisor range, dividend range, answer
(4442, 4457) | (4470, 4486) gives 0.90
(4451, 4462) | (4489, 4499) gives 0.96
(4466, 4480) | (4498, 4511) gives 1.10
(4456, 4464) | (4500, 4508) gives 1.03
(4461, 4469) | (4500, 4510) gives 1.11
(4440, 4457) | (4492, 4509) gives 0.96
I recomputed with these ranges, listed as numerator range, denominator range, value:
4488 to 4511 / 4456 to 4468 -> 1.01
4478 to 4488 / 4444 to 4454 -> 0.97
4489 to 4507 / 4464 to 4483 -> 1.10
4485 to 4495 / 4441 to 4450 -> 0.97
